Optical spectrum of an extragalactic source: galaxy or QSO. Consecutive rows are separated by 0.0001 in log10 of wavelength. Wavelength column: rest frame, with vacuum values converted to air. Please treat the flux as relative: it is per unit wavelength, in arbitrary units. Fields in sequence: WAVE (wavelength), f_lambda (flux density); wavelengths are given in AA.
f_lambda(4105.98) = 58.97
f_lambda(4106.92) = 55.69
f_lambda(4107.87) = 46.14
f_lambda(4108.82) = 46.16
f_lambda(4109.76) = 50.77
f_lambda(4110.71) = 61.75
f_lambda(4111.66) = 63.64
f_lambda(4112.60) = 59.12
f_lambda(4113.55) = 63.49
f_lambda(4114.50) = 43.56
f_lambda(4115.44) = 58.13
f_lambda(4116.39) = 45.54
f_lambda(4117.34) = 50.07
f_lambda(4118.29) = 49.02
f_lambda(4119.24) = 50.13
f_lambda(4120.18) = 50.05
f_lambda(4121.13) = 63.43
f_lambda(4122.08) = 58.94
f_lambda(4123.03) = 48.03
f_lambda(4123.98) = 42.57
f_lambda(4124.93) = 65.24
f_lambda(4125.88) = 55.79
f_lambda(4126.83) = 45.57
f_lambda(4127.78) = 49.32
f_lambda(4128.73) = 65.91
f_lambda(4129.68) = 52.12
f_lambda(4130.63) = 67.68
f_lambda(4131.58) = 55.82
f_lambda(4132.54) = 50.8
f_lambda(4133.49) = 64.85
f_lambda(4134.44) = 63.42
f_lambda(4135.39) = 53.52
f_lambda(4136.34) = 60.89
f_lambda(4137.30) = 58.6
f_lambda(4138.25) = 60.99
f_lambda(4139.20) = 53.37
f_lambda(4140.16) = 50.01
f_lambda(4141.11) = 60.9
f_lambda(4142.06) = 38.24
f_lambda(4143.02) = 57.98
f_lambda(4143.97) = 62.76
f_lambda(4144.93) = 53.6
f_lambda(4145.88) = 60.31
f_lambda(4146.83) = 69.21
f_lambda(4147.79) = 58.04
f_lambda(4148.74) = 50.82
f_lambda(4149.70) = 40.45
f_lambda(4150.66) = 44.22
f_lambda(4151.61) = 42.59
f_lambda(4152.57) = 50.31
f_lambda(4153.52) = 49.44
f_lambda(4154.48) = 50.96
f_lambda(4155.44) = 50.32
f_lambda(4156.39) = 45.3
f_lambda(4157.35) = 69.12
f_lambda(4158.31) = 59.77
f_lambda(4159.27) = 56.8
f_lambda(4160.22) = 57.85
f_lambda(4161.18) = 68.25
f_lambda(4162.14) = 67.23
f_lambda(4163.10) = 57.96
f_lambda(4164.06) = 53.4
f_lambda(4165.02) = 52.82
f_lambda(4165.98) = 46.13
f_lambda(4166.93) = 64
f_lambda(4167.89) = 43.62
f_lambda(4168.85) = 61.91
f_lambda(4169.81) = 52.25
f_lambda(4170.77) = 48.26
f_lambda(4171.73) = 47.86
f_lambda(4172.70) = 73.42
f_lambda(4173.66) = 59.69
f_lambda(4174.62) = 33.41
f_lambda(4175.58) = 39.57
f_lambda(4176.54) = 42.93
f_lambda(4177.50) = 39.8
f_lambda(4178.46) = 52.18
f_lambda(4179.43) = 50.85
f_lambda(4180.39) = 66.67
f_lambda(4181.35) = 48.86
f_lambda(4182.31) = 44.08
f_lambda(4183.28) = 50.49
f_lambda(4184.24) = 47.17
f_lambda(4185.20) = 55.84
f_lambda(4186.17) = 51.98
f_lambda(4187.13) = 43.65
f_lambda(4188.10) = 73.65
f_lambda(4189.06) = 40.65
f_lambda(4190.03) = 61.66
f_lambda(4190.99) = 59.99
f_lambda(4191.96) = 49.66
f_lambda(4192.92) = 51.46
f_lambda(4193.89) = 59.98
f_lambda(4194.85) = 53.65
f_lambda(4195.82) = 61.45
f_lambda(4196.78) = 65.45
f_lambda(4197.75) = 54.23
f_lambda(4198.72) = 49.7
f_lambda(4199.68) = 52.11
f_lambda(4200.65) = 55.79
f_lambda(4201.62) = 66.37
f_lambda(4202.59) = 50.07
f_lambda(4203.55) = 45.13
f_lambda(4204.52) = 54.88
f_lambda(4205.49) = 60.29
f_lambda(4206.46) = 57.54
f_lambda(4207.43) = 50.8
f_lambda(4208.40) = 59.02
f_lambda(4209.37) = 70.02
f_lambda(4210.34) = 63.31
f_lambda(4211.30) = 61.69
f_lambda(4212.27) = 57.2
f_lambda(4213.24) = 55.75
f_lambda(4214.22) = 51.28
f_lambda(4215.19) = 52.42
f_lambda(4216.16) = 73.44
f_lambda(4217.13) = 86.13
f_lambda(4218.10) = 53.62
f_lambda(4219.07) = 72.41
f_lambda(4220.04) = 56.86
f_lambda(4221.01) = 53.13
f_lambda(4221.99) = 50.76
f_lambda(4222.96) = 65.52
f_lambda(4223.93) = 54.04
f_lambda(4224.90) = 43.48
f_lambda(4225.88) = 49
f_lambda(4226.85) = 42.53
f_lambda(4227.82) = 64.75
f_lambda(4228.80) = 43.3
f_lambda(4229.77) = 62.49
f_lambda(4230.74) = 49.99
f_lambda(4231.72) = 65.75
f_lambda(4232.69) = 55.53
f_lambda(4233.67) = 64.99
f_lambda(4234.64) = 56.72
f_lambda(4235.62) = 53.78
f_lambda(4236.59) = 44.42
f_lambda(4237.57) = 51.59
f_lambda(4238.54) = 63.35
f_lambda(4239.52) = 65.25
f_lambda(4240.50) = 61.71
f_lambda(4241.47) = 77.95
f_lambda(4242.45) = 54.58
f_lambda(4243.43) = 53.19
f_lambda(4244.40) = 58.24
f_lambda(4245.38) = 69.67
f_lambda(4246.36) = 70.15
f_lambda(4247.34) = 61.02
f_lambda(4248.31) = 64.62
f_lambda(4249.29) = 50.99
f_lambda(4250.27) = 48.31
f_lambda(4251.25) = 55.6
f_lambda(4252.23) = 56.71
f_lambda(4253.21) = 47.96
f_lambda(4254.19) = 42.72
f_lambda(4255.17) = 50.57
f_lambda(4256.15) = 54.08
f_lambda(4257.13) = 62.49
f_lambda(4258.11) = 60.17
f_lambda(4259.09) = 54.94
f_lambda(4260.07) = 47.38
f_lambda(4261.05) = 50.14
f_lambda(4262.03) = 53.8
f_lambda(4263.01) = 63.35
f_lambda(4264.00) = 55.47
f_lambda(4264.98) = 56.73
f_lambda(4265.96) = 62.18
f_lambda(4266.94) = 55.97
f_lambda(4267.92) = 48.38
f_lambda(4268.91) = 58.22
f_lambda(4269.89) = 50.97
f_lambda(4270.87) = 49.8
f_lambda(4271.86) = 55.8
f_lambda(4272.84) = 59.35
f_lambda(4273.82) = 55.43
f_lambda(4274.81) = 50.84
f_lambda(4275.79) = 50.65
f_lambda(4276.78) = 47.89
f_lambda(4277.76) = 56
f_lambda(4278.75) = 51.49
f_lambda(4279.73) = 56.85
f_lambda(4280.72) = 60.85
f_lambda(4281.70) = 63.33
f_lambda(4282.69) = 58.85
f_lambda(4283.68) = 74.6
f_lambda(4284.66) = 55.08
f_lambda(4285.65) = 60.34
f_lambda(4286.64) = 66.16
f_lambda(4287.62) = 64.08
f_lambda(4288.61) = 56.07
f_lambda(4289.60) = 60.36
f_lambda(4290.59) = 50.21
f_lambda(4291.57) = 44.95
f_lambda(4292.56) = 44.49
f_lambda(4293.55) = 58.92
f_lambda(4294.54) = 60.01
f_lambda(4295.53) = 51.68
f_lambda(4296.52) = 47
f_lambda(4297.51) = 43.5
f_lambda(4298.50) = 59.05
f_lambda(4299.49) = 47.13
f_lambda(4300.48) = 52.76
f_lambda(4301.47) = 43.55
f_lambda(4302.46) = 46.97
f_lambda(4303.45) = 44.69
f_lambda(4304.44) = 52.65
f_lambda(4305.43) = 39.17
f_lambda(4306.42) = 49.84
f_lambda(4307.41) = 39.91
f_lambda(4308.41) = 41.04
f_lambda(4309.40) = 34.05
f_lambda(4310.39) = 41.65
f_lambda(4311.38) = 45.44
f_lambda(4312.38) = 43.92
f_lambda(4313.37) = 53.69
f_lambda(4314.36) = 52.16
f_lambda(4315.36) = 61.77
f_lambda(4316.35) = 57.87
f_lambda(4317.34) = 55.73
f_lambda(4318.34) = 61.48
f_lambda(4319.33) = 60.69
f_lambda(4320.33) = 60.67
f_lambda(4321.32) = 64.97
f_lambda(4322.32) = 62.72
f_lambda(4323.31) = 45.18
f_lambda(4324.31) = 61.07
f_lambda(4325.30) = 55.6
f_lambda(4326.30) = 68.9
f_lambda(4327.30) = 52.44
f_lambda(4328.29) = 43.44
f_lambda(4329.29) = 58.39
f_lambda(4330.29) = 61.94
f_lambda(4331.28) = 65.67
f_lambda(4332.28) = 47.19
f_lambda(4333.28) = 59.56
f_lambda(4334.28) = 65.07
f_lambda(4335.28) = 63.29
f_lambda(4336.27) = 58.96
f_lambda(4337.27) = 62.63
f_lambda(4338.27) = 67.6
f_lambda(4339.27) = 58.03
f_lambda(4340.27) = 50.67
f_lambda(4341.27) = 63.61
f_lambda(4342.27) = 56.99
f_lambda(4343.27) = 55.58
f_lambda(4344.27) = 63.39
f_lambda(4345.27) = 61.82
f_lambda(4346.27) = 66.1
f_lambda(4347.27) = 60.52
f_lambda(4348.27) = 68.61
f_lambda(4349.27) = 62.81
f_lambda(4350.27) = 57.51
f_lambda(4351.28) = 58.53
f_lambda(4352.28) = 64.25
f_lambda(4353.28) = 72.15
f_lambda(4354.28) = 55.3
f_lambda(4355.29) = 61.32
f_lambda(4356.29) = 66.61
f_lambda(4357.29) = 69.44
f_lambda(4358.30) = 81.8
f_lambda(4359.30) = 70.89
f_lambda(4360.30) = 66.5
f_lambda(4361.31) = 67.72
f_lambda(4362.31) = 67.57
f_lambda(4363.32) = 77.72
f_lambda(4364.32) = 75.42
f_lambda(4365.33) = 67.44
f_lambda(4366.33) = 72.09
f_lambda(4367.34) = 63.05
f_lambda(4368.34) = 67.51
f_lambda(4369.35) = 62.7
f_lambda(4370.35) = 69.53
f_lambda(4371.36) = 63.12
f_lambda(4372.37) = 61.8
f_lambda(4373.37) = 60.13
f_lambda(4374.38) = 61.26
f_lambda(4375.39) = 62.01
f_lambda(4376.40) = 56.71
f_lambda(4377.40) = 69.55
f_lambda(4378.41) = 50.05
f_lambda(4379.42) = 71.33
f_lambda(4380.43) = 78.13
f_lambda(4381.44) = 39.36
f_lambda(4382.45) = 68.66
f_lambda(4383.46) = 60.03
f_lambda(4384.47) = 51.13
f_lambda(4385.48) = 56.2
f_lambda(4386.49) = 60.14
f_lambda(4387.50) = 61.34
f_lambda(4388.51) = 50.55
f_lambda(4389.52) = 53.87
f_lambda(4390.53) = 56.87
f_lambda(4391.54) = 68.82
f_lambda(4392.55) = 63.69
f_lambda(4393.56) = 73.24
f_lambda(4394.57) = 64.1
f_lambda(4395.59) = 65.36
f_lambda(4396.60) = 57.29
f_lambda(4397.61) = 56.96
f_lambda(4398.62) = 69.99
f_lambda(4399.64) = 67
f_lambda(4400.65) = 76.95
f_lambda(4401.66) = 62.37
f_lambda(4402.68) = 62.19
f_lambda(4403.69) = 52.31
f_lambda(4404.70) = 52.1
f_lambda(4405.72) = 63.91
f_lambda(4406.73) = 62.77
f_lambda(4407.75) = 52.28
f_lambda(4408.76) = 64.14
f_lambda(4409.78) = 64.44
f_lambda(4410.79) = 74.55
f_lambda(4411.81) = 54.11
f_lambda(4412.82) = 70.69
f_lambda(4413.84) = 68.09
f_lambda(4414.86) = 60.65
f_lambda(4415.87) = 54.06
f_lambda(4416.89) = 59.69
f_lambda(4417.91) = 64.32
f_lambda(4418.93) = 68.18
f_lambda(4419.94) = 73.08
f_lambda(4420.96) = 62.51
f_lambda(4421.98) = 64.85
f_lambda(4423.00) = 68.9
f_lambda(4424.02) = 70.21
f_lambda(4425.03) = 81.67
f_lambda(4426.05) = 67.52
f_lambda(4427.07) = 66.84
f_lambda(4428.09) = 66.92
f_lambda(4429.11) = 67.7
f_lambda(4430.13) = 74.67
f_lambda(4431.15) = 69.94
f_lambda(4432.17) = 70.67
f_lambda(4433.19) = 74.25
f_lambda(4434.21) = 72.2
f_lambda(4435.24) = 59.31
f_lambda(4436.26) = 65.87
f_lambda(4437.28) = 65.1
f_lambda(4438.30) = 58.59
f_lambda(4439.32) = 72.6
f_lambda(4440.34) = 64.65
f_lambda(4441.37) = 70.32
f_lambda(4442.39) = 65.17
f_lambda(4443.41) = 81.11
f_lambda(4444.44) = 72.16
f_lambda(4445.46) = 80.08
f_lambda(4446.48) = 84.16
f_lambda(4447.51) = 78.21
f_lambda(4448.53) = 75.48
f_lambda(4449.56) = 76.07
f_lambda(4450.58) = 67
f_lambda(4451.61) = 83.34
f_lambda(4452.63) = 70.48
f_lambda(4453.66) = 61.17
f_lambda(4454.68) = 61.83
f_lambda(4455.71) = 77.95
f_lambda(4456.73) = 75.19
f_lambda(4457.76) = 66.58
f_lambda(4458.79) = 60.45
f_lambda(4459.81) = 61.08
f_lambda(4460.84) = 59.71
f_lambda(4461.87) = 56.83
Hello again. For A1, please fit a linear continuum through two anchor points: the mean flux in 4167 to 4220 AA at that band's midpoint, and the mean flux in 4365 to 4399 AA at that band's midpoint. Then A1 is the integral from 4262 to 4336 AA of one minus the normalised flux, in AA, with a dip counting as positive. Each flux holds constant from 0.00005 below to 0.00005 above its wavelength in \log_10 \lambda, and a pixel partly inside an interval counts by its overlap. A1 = 5.9 AA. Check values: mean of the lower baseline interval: 55.4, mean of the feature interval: 54.4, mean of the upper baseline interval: 62.1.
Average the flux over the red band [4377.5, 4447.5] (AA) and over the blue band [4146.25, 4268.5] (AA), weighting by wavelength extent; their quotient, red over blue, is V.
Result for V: 1.17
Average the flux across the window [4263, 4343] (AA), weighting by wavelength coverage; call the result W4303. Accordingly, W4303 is 54.8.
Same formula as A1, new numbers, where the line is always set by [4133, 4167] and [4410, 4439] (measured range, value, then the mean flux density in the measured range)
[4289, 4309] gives 4.18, 48.8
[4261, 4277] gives 1.56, 54.6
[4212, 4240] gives 0.72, 57.2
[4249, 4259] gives 1.14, 53.1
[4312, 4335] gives 1.93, 57.5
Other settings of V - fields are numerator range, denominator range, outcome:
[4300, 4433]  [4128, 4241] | 1.10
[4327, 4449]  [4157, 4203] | 1.19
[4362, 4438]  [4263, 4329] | 1.20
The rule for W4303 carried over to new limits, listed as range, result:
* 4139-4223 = 55.1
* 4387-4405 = 62.1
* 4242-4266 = 56.1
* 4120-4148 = 56.6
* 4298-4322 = 50.5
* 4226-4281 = 56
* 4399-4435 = 65.9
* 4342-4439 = 64.4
